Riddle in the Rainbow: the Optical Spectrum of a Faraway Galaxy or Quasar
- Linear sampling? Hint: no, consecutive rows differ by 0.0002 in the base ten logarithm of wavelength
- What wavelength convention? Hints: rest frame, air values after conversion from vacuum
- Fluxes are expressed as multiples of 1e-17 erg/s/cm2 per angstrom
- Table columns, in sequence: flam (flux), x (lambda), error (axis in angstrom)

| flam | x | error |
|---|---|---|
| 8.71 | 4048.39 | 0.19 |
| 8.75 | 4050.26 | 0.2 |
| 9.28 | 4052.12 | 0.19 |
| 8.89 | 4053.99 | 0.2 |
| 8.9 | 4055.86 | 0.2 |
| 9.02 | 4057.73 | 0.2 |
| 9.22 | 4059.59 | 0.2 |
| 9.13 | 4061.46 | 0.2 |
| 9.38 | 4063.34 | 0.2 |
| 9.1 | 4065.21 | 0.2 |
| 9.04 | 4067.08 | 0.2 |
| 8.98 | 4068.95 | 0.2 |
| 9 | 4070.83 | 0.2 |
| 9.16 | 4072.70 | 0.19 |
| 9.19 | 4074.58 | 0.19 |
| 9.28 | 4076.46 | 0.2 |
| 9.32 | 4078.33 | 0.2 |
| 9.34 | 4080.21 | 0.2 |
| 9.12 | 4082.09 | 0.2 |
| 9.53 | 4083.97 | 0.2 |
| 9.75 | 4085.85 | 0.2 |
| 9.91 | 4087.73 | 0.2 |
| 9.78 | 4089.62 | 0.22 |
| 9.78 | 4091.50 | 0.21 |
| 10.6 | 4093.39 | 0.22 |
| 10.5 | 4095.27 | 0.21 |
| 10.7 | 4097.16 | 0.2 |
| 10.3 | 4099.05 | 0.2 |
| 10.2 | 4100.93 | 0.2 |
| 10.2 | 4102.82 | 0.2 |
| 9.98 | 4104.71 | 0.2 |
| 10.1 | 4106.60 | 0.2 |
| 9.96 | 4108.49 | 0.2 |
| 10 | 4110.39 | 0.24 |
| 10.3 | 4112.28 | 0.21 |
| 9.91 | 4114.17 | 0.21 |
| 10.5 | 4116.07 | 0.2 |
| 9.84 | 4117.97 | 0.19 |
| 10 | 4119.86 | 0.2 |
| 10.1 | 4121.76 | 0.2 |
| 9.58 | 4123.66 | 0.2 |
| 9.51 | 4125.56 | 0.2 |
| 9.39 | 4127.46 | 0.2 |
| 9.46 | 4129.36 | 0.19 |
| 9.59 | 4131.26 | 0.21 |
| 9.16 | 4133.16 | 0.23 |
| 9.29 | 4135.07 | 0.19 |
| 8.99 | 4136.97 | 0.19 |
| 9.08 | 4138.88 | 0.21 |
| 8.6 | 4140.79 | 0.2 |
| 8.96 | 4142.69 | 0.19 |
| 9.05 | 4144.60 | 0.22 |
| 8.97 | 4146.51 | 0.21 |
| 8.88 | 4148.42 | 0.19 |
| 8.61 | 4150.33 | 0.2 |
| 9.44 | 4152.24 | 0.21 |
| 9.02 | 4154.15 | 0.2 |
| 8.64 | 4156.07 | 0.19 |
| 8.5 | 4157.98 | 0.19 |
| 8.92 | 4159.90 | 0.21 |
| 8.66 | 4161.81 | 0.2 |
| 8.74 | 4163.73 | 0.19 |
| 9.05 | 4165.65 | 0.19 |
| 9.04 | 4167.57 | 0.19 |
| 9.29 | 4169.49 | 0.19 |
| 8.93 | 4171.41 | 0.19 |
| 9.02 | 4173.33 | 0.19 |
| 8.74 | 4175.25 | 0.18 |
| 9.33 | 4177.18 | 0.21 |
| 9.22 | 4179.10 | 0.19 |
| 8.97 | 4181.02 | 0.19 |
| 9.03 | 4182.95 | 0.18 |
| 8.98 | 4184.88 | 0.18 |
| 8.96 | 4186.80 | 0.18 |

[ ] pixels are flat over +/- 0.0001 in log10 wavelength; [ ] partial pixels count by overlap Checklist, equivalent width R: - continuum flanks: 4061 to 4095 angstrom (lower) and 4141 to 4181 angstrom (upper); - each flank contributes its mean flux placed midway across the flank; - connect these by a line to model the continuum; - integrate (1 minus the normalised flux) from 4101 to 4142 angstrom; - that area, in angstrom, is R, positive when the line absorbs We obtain -2.3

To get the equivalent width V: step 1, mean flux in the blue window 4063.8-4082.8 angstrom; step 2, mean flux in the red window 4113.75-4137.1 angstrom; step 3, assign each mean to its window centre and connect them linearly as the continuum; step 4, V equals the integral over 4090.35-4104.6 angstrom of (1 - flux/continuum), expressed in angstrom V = -1.4 angstrom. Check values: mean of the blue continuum 9.16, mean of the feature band 10.3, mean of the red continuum 9.66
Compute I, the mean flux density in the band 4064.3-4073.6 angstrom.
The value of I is 9.06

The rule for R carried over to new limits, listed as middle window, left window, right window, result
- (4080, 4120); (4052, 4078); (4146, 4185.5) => -4.3 angstrom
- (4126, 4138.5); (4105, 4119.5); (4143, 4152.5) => 0.2 angstrom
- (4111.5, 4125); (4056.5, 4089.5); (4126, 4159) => -1.3 angstrom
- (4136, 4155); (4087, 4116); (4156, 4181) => 0.8 angstrom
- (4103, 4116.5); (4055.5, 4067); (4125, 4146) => -1.4 angstrom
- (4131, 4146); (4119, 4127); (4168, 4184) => 0.8 angstrom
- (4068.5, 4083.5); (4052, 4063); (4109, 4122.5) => 0.3 angstrom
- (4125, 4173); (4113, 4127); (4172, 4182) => 2.3 angstrom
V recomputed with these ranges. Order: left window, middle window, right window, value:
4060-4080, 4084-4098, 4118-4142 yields -1.3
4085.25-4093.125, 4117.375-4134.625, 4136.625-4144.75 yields -0.8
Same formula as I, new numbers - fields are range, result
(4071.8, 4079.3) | 9.24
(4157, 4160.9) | 8.72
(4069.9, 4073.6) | 9.09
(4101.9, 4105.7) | 10.1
